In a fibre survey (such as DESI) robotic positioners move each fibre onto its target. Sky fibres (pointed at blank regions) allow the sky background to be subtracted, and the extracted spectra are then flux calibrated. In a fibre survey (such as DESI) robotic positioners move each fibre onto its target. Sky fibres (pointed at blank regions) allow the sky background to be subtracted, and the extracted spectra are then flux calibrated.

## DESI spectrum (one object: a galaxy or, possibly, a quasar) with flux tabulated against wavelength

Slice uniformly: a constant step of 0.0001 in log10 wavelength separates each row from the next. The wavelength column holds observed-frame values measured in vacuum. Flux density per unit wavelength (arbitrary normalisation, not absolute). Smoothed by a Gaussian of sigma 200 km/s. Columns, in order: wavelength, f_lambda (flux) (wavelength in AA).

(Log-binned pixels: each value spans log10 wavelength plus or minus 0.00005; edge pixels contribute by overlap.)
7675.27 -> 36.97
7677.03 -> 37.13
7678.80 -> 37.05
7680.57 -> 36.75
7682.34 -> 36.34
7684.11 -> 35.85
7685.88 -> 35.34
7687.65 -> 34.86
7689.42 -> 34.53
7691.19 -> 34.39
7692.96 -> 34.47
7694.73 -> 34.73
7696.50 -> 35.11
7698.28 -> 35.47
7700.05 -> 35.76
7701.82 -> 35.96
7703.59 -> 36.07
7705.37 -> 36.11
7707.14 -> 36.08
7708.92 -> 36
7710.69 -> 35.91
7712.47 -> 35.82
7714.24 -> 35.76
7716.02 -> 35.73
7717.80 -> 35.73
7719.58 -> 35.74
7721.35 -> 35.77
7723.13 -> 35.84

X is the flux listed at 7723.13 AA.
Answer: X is 35.84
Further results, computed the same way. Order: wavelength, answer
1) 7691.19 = 34.39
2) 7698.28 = 35.47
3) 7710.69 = 35.91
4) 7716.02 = 35.73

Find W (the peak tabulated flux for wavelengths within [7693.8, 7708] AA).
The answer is 36.11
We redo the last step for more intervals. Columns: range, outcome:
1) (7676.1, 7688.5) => 37.13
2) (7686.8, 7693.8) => 34.86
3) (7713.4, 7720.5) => 35.76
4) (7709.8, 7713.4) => 35.91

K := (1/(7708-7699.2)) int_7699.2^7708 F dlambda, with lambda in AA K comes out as 36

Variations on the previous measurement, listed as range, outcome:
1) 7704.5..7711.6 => 36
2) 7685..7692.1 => 34.8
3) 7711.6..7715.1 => 35.9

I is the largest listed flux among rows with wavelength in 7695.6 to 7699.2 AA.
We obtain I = 35.47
